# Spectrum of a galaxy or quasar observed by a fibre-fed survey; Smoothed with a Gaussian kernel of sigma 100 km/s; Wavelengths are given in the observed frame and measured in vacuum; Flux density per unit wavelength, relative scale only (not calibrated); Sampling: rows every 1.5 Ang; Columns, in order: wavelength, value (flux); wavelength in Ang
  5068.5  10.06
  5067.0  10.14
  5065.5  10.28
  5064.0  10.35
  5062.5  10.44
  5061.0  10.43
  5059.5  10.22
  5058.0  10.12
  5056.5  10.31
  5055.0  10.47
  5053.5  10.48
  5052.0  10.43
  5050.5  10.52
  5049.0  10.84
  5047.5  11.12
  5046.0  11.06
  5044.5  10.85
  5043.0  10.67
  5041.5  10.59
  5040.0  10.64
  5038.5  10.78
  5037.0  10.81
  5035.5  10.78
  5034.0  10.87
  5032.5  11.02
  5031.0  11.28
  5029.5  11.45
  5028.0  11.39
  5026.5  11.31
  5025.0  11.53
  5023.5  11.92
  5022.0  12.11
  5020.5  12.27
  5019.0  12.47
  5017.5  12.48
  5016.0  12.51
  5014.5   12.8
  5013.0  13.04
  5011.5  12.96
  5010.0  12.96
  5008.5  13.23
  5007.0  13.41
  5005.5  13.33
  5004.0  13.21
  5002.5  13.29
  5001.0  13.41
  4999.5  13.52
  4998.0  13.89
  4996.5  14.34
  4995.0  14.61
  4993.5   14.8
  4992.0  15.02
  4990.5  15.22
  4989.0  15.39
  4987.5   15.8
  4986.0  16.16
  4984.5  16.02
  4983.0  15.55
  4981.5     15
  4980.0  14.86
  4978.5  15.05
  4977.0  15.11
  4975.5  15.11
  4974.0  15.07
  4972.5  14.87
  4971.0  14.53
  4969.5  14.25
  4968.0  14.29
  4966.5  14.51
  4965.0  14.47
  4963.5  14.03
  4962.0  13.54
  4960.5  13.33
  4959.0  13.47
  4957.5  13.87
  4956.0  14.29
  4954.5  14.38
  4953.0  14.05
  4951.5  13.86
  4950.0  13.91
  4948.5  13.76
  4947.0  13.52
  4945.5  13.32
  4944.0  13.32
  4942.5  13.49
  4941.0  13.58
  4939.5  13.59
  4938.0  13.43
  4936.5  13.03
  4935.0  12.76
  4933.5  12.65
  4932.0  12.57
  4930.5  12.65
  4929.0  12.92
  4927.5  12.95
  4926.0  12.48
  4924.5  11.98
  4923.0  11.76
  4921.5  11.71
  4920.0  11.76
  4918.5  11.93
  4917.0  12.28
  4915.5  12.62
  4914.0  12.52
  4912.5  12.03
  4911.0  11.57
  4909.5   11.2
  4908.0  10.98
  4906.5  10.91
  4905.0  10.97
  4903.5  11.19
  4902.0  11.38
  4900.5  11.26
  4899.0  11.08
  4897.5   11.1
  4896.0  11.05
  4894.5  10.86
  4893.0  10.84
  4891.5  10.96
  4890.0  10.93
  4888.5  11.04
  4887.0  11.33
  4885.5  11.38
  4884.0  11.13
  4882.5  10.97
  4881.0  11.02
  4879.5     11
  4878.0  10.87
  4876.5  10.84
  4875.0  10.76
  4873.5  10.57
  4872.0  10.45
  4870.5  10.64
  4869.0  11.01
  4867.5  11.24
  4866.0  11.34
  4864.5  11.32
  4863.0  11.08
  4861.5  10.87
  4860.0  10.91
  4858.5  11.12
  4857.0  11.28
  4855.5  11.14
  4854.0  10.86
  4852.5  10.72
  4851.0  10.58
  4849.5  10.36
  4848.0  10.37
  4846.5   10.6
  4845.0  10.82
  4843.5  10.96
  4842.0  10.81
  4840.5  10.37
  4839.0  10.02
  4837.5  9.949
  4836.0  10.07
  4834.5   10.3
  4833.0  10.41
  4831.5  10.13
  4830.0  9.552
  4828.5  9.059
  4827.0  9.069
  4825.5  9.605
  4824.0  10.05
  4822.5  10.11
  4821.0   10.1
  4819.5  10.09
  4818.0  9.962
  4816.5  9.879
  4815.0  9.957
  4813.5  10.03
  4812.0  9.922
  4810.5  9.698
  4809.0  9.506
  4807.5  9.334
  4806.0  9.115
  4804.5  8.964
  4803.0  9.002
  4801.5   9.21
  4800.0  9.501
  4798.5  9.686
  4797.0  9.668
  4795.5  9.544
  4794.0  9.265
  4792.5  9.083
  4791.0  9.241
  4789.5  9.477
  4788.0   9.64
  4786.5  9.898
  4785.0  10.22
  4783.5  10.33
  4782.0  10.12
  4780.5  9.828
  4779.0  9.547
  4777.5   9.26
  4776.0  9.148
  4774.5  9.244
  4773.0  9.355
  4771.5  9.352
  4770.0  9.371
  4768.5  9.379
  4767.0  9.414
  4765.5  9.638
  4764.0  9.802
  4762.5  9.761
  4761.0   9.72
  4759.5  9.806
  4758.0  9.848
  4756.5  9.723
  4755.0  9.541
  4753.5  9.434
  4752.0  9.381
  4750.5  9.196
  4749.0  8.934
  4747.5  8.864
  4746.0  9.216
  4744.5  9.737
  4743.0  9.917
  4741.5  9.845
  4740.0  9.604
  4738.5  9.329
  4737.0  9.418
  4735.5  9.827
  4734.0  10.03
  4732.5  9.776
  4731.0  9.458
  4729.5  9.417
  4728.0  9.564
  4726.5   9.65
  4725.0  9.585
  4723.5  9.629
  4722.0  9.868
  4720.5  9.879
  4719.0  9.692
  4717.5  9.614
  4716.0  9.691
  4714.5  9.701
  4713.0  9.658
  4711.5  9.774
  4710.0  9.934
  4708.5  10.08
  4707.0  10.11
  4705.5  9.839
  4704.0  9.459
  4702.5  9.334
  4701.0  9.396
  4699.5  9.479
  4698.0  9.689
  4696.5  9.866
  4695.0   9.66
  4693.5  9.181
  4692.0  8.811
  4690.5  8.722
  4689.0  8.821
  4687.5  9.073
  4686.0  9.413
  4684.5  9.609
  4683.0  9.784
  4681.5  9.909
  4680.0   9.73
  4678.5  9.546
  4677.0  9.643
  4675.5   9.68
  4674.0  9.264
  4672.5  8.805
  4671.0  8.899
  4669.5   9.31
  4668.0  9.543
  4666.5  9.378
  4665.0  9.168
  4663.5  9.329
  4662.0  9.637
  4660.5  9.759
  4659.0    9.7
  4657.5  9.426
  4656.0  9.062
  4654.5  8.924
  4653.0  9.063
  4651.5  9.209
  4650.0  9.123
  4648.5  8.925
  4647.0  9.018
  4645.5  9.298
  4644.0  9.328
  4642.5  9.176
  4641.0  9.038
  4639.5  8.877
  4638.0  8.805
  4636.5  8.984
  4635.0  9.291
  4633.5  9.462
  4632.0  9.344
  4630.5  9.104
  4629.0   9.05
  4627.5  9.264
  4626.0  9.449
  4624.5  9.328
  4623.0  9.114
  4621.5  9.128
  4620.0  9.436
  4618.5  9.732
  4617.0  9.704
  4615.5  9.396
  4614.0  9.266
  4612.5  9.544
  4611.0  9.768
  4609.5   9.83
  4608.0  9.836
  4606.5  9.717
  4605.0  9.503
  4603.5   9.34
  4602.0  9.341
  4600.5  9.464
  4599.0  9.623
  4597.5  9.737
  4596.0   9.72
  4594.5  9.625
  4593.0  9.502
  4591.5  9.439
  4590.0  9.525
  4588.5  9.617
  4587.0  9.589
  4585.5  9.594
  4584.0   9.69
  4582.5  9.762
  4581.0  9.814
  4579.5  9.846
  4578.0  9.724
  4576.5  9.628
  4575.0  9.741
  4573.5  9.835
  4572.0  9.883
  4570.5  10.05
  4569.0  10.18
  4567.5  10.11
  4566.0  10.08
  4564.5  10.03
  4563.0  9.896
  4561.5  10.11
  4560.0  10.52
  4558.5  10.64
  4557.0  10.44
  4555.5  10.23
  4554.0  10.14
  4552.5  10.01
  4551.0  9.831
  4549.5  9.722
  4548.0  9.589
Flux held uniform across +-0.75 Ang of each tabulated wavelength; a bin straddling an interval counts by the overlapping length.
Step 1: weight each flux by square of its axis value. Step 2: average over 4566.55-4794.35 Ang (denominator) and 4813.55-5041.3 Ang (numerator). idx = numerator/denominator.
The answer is 1.42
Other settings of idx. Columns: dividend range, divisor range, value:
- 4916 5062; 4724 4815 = 1.48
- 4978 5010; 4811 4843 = 1.55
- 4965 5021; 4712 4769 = 1.64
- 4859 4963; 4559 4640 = 1.43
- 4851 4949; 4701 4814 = 1.29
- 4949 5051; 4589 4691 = 1.64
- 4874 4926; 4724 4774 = 1.27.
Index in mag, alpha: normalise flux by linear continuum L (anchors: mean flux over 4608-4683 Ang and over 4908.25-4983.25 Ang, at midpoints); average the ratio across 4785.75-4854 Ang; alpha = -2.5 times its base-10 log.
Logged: 0.19 mag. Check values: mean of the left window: 9.33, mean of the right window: 13.4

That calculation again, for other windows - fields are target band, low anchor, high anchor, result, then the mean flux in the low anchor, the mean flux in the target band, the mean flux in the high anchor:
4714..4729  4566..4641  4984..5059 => 0.071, 9.54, 9.68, 12.4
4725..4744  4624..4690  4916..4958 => 0.073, 9.28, 9.65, 13.1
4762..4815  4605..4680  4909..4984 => 0.186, 9.33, 9.54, 13.5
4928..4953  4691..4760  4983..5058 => -0.141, 9.59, 13.3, 12.4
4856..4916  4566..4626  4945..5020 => 0.168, 9.64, 11.1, 14.1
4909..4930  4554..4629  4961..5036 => 0.062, 9.72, 12.1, 13.6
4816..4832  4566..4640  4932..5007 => 0.253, 9.54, 9.78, 14.2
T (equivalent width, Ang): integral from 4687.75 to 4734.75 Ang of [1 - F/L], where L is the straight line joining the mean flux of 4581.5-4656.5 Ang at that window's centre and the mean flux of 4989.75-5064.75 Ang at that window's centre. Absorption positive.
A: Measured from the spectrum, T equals 1.8 Ang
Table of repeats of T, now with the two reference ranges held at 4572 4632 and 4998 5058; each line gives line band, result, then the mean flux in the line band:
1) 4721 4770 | 3.4 Ang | 9.57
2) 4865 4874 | 0.0 Ang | 10.9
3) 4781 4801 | 1.6 Ang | 9.66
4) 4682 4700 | 1.2 Ang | 9.35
